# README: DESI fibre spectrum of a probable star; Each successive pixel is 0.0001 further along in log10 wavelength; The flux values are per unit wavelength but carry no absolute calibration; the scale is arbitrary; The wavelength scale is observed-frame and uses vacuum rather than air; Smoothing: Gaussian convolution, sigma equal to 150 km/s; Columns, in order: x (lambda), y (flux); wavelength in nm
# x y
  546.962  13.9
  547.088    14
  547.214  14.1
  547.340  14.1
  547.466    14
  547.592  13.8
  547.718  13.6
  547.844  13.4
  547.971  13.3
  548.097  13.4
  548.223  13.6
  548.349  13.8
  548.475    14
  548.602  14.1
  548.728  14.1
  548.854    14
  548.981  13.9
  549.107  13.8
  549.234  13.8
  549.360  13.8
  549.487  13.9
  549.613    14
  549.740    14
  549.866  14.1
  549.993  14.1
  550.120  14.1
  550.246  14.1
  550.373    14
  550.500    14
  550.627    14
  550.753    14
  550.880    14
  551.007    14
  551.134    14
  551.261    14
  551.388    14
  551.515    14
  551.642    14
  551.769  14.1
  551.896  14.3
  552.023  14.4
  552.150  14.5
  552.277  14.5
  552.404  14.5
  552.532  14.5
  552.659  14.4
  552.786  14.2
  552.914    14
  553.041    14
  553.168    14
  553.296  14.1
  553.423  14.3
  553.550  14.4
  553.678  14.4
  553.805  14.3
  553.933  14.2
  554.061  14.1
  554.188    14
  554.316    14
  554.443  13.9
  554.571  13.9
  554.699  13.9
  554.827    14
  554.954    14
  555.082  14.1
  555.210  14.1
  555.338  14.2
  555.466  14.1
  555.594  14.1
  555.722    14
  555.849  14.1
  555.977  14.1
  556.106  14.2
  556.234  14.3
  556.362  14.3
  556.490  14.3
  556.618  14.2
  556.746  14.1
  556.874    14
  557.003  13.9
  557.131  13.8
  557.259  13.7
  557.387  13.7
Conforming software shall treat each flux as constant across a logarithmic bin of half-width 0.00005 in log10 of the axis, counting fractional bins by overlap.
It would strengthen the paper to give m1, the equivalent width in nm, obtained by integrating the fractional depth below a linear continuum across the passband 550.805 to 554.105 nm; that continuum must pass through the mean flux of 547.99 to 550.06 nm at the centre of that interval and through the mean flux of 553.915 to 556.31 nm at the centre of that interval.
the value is -0.050 nm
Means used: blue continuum 13.9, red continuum 14.1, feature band 14.2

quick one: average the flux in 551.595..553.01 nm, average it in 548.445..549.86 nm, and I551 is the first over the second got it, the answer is 1.03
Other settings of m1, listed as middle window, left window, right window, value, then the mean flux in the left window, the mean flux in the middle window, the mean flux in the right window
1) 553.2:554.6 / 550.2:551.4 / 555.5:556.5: 0.00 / 14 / 14.1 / 14.2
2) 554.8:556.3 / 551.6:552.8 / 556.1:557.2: 0.01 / 14.4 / 14.1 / 14.1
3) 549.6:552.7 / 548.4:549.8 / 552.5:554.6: -0.02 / 13.9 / 14.1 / 14.2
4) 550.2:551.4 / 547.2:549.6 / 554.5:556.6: -0.01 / 13.8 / 14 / 14.1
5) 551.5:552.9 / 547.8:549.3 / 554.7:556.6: -0.04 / 13.8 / 14.3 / 14.1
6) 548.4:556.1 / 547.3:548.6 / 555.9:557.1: -0.09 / 13.7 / 14.1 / 14.1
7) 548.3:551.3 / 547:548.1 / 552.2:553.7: 0.00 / 13.8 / 14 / 14.3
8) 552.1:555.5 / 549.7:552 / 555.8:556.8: -0.01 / 14.1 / 14.2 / 14.2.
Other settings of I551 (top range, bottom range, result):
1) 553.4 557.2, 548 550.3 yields 1.01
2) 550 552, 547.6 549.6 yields 1.02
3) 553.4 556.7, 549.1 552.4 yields 1.00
